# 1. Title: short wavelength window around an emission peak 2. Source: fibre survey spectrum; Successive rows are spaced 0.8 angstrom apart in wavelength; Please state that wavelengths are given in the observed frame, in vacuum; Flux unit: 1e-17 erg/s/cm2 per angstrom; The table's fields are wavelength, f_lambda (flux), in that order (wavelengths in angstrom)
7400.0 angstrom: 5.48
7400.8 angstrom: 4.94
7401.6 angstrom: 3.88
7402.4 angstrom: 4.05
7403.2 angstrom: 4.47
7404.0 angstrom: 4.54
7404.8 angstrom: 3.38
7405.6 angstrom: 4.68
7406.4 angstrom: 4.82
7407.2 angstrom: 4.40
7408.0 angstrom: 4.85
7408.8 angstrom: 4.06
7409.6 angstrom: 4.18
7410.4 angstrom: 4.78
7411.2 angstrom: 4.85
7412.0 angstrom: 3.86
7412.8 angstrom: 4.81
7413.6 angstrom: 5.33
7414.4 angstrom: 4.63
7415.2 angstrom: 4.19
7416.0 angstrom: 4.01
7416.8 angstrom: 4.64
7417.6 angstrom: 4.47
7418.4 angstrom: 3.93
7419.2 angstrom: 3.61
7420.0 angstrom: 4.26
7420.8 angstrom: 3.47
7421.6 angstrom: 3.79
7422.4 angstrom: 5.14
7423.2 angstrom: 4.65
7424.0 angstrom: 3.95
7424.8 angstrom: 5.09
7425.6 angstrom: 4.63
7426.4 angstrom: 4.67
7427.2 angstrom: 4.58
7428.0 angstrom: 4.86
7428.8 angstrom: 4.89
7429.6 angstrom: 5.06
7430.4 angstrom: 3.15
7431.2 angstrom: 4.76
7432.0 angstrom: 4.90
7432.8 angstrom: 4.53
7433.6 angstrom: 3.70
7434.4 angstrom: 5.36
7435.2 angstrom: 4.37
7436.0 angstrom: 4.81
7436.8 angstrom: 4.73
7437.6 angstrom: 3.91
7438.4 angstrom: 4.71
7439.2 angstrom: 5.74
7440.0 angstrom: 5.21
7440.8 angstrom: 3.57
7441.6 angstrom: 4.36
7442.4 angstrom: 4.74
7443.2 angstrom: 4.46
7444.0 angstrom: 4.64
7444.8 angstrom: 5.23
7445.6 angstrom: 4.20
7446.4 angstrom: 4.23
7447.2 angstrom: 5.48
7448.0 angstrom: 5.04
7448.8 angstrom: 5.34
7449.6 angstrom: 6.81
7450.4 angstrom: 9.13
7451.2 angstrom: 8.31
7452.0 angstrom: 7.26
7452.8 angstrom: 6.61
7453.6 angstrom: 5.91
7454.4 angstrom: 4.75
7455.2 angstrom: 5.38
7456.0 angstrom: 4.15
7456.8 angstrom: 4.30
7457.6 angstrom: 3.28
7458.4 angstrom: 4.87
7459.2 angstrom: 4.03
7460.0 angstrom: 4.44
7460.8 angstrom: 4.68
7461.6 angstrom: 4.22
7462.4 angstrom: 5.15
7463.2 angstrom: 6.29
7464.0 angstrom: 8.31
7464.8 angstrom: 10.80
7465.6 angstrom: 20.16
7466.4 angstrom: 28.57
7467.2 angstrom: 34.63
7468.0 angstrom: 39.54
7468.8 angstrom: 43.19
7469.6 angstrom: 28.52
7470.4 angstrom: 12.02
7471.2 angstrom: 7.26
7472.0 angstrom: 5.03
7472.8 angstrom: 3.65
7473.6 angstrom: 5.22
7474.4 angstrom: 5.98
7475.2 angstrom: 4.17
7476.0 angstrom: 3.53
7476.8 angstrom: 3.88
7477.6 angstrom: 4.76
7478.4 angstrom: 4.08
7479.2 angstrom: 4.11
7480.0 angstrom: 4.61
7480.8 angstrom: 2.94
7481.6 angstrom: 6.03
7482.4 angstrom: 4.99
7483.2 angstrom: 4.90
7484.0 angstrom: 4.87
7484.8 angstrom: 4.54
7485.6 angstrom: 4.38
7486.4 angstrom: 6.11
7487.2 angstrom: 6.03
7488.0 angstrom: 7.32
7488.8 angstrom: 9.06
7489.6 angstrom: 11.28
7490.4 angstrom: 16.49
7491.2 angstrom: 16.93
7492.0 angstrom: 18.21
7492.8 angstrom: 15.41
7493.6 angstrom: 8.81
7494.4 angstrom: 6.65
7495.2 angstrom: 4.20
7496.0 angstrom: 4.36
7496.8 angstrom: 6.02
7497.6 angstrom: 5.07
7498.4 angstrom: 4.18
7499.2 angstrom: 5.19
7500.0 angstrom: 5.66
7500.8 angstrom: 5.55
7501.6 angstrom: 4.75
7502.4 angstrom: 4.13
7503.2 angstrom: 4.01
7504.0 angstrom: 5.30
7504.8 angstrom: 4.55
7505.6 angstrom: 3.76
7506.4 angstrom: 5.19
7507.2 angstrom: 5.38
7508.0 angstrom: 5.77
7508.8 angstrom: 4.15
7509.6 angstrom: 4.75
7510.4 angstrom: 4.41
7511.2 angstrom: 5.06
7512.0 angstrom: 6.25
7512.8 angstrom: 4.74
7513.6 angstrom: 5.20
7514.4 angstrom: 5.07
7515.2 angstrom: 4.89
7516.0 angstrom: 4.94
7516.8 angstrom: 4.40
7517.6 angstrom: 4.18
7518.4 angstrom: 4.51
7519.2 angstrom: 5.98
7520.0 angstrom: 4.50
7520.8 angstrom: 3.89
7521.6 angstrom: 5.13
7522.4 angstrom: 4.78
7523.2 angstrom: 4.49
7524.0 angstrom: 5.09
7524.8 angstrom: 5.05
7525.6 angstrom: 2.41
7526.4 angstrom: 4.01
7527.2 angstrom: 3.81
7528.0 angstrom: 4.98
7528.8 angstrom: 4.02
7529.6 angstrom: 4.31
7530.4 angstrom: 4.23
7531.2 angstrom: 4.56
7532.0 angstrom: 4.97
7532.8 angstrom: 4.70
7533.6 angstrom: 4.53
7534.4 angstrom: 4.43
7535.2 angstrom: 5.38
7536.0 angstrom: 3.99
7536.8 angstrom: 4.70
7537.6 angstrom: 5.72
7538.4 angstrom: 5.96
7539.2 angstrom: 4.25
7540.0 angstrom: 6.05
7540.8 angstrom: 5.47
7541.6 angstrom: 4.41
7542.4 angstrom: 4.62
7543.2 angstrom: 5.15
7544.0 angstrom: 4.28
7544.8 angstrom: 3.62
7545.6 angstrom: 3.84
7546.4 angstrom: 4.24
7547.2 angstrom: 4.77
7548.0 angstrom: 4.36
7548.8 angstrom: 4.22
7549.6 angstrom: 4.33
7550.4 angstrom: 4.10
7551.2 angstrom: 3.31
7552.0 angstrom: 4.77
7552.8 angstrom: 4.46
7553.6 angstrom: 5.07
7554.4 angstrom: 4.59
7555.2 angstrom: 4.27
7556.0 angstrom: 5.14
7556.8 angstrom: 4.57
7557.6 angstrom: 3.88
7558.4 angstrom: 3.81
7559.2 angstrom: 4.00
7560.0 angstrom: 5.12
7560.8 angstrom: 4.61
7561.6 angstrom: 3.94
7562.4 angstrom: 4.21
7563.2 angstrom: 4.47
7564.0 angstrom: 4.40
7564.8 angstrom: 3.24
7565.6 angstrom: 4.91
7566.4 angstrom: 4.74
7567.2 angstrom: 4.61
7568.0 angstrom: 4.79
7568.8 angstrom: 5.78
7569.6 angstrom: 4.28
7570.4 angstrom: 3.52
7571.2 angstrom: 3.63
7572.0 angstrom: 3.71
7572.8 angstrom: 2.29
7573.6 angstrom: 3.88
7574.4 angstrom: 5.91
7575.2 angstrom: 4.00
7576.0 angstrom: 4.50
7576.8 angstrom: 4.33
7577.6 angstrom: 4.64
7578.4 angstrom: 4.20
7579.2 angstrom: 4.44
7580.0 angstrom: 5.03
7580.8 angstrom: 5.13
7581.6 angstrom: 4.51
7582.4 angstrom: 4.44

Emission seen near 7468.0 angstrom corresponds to H-alpha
